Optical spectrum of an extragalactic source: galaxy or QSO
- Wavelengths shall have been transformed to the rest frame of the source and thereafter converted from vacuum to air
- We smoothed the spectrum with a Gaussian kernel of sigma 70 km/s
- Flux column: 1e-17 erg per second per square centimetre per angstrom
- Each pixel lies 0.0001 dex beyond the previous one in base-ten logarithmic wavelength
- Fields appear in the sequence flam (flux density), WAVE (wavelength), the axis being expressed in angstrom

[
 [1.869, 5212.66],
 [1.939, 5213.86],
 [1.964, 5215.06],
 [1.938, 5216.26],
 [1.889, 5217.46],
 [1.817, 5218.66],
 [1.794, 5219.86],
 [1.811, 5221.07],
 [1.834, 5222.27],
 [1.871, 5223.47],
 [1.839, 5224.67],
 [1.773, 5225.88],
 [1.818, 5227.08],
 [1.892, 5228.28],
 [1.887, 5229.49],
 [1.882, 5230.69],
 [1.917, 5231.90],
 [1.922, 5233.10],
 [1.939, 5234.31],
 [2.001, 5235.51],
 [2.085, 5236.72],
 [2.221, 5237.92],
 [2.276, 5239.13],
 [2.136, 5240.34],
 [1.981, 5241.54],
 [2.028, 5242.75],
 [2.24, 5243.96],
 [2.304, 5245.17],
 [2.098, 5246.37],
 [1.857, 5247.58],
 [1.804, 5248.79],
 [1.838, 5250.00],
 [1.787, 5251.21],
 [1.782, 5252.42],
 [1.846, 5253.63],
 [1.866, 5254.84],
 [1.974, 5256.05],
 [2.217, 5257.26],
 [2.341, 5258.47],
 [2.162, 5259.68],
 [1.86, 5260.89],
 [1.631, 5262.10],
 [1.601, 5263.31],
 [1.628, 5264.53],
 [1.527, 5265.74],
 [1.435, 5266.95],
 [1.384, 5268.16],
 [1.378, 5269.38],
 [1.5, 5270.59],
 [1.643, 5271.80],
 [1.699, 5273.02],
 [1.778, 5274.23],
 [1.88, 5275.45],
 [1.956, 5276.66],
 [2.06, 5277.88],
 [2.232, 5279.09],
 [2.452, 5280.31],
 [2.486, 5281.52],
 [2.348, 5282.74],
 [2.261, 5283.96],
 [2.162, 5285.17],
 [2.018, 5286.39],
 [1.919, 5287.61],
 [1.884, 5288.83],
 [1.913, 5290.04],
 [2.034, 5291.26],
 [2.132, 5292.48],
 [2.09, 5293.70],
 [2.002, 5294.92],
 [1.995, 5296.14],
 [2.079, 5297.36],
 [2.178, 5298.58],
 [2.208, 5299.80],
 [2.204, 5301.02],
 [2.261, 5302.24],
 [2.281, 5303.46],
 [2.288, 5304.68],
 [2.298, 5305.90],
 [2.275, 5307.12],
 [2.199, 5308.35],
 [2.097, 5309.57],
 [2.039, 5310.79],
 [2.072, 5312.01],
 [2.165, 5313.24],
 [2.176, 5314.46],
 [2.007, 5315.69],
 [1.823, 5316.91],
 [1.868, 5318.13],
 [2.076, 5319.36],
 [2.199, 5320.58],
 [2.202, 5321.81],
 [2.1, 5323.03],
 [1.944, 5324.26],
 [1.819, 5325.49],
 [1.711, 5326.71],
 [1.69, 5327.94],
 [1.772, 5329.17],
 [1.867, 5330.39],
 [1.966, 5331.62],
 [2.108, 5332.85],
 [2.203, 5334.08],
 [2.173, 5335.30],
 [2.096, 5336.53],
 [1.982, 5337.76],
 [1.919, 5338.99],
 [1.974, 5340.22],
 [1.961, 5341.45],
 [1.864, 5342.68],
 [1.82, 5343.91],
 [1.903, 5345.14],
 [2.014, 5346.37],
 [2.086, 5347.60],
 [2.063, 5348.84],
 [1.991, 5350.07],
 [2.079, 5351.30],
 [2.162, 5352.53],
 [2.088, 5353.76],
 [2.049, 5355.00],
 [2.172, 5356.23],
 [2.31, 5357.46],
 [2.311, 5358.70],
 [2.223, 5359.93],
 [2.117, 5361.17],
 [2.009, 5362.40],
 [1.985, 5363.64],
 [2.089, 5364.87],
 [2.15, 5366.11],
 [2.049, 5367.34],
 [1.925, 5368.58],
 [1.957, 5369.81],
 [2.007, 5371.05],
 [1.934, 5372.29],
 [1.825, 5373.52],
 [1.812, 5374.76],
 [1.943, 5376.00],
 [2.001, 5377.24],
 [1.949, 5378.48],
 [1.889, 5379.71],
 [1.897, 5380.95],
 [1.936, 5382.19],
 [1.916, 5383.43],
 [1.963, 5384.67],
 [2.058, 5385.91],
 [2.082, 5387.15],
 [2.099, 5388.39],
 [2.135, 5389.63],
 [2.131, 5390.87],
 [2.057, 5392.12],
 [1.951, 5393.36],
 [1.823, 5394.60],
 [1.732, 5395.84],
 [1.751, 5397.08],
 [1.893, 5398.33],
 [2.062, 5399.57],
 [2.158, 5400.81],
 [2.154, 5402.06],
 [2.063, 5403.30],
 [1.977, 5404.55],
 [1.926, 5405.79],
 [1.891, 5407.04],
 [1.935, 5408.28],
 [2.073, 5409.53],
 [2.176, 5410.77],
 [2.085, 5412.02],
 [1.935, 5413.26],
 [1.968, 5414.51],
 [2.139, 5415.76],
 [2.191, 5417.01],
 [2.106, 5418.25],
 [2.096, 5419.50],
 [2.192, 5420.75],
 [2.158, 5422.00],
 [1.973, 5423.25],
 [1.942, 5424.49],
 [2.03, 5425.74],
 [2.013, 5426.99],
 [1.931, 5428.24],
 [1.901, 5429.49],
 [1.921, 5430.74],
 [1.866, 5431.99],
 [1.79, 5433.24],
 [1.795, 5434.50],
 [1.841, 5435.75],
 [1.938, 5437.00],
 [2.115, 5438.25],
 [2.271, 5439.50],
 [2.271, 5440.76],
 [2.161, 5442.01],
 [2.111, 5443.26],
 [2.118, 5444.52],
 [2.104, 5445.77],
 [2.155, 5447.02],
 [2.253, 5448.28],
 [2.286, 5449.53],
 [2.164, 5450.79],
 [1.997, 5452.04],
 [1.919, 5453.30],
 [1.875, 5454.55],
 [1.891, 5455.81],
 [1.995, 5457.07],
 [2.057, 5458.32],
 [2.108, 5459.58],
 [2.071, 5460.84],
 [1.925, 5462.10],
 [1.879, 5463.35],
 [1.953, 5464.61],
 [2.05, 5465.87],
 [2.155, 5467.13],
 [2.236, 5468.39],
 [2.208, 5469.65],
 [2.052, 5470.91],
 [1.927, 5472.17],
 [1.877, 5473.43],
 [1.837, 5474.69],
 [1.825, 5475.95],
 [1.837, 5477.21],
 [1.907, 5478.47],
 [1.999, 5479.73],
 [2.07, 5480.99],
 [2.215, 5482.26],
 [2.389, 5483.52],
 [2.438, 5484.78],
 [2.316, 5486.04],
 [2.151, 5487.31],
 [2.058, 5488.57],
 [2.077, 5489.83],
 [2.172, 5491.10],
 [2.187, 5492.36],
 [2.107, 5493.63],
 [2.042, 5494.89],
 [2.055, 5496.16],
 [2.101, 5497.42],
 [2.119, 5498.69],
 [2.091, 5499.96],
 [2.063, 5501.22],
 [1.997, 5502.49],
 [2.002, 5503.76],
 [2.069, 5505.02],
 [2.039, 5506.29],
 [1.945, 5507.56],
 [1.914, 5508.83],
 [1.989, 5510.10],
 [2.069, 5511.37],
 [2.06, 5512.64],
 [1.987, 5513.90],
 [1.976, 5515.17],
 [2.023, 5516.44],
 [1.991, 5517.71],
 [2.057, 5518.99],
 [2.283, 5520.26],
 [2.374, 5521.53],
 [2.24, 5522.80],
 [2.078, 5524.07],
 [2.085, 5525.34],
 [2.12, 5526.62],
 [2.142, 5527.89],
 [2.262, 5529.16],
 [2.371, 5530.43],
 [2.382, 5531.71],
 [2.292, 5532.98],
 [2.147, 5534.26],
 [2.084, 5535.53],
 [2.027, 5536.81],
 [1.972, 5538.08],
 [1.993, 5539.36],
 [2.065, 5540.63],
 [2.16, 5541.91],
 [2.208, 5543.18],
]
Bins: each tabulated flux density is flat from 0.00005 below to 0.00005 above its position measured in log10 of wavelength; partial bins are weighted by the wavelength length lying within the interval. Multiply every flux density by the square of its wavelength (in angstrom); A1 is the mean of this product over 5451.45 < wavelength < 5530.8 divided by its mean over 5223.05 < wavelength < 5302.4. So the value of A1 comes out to 1.15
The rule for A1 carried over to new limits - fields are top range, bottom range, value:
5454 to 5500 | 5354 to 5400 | 1.07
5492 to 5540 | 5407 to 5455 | 1.06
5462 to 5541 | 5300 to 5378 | 1.08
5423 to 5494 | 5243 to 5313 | 1.10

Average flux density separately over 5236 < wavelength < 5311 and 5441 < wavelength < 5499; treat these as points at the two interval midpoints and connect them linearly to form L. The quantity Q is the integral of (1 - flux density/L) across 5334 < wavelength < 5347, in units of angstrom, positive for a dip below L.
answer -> 0.3 angstrom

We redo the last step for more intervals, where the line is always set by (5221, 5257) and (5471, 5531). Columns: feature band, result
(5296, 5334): -1.4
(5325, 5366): -0.3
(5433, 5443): 0.1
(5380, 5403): 0.5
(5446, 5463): 0.1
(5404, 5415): 0.2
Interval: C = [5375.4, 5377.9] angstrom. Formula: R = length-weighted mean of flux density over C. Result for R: 1.97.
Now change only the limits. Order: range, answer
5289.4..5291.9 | 1.98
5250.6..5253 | 1.78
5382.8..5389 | 2.02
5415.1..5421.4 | 2.14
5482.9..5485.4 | 2.42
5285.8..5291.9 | 1.95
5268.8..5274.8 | 1.6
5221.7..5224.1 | 1.86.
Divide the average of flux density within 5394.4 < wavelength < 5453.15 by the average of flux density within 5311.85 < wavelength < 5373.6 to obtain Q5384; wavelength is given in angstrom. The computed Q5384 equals 1.0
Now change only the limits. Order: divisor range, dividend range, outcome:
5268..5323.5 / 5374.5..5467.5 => 0.98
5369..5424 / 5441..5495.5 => 1.04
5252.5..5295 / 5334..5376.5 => 1.06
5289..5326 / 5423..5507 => 0.98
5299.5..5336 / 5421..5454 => 0.99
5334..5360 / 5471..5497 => 1.01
